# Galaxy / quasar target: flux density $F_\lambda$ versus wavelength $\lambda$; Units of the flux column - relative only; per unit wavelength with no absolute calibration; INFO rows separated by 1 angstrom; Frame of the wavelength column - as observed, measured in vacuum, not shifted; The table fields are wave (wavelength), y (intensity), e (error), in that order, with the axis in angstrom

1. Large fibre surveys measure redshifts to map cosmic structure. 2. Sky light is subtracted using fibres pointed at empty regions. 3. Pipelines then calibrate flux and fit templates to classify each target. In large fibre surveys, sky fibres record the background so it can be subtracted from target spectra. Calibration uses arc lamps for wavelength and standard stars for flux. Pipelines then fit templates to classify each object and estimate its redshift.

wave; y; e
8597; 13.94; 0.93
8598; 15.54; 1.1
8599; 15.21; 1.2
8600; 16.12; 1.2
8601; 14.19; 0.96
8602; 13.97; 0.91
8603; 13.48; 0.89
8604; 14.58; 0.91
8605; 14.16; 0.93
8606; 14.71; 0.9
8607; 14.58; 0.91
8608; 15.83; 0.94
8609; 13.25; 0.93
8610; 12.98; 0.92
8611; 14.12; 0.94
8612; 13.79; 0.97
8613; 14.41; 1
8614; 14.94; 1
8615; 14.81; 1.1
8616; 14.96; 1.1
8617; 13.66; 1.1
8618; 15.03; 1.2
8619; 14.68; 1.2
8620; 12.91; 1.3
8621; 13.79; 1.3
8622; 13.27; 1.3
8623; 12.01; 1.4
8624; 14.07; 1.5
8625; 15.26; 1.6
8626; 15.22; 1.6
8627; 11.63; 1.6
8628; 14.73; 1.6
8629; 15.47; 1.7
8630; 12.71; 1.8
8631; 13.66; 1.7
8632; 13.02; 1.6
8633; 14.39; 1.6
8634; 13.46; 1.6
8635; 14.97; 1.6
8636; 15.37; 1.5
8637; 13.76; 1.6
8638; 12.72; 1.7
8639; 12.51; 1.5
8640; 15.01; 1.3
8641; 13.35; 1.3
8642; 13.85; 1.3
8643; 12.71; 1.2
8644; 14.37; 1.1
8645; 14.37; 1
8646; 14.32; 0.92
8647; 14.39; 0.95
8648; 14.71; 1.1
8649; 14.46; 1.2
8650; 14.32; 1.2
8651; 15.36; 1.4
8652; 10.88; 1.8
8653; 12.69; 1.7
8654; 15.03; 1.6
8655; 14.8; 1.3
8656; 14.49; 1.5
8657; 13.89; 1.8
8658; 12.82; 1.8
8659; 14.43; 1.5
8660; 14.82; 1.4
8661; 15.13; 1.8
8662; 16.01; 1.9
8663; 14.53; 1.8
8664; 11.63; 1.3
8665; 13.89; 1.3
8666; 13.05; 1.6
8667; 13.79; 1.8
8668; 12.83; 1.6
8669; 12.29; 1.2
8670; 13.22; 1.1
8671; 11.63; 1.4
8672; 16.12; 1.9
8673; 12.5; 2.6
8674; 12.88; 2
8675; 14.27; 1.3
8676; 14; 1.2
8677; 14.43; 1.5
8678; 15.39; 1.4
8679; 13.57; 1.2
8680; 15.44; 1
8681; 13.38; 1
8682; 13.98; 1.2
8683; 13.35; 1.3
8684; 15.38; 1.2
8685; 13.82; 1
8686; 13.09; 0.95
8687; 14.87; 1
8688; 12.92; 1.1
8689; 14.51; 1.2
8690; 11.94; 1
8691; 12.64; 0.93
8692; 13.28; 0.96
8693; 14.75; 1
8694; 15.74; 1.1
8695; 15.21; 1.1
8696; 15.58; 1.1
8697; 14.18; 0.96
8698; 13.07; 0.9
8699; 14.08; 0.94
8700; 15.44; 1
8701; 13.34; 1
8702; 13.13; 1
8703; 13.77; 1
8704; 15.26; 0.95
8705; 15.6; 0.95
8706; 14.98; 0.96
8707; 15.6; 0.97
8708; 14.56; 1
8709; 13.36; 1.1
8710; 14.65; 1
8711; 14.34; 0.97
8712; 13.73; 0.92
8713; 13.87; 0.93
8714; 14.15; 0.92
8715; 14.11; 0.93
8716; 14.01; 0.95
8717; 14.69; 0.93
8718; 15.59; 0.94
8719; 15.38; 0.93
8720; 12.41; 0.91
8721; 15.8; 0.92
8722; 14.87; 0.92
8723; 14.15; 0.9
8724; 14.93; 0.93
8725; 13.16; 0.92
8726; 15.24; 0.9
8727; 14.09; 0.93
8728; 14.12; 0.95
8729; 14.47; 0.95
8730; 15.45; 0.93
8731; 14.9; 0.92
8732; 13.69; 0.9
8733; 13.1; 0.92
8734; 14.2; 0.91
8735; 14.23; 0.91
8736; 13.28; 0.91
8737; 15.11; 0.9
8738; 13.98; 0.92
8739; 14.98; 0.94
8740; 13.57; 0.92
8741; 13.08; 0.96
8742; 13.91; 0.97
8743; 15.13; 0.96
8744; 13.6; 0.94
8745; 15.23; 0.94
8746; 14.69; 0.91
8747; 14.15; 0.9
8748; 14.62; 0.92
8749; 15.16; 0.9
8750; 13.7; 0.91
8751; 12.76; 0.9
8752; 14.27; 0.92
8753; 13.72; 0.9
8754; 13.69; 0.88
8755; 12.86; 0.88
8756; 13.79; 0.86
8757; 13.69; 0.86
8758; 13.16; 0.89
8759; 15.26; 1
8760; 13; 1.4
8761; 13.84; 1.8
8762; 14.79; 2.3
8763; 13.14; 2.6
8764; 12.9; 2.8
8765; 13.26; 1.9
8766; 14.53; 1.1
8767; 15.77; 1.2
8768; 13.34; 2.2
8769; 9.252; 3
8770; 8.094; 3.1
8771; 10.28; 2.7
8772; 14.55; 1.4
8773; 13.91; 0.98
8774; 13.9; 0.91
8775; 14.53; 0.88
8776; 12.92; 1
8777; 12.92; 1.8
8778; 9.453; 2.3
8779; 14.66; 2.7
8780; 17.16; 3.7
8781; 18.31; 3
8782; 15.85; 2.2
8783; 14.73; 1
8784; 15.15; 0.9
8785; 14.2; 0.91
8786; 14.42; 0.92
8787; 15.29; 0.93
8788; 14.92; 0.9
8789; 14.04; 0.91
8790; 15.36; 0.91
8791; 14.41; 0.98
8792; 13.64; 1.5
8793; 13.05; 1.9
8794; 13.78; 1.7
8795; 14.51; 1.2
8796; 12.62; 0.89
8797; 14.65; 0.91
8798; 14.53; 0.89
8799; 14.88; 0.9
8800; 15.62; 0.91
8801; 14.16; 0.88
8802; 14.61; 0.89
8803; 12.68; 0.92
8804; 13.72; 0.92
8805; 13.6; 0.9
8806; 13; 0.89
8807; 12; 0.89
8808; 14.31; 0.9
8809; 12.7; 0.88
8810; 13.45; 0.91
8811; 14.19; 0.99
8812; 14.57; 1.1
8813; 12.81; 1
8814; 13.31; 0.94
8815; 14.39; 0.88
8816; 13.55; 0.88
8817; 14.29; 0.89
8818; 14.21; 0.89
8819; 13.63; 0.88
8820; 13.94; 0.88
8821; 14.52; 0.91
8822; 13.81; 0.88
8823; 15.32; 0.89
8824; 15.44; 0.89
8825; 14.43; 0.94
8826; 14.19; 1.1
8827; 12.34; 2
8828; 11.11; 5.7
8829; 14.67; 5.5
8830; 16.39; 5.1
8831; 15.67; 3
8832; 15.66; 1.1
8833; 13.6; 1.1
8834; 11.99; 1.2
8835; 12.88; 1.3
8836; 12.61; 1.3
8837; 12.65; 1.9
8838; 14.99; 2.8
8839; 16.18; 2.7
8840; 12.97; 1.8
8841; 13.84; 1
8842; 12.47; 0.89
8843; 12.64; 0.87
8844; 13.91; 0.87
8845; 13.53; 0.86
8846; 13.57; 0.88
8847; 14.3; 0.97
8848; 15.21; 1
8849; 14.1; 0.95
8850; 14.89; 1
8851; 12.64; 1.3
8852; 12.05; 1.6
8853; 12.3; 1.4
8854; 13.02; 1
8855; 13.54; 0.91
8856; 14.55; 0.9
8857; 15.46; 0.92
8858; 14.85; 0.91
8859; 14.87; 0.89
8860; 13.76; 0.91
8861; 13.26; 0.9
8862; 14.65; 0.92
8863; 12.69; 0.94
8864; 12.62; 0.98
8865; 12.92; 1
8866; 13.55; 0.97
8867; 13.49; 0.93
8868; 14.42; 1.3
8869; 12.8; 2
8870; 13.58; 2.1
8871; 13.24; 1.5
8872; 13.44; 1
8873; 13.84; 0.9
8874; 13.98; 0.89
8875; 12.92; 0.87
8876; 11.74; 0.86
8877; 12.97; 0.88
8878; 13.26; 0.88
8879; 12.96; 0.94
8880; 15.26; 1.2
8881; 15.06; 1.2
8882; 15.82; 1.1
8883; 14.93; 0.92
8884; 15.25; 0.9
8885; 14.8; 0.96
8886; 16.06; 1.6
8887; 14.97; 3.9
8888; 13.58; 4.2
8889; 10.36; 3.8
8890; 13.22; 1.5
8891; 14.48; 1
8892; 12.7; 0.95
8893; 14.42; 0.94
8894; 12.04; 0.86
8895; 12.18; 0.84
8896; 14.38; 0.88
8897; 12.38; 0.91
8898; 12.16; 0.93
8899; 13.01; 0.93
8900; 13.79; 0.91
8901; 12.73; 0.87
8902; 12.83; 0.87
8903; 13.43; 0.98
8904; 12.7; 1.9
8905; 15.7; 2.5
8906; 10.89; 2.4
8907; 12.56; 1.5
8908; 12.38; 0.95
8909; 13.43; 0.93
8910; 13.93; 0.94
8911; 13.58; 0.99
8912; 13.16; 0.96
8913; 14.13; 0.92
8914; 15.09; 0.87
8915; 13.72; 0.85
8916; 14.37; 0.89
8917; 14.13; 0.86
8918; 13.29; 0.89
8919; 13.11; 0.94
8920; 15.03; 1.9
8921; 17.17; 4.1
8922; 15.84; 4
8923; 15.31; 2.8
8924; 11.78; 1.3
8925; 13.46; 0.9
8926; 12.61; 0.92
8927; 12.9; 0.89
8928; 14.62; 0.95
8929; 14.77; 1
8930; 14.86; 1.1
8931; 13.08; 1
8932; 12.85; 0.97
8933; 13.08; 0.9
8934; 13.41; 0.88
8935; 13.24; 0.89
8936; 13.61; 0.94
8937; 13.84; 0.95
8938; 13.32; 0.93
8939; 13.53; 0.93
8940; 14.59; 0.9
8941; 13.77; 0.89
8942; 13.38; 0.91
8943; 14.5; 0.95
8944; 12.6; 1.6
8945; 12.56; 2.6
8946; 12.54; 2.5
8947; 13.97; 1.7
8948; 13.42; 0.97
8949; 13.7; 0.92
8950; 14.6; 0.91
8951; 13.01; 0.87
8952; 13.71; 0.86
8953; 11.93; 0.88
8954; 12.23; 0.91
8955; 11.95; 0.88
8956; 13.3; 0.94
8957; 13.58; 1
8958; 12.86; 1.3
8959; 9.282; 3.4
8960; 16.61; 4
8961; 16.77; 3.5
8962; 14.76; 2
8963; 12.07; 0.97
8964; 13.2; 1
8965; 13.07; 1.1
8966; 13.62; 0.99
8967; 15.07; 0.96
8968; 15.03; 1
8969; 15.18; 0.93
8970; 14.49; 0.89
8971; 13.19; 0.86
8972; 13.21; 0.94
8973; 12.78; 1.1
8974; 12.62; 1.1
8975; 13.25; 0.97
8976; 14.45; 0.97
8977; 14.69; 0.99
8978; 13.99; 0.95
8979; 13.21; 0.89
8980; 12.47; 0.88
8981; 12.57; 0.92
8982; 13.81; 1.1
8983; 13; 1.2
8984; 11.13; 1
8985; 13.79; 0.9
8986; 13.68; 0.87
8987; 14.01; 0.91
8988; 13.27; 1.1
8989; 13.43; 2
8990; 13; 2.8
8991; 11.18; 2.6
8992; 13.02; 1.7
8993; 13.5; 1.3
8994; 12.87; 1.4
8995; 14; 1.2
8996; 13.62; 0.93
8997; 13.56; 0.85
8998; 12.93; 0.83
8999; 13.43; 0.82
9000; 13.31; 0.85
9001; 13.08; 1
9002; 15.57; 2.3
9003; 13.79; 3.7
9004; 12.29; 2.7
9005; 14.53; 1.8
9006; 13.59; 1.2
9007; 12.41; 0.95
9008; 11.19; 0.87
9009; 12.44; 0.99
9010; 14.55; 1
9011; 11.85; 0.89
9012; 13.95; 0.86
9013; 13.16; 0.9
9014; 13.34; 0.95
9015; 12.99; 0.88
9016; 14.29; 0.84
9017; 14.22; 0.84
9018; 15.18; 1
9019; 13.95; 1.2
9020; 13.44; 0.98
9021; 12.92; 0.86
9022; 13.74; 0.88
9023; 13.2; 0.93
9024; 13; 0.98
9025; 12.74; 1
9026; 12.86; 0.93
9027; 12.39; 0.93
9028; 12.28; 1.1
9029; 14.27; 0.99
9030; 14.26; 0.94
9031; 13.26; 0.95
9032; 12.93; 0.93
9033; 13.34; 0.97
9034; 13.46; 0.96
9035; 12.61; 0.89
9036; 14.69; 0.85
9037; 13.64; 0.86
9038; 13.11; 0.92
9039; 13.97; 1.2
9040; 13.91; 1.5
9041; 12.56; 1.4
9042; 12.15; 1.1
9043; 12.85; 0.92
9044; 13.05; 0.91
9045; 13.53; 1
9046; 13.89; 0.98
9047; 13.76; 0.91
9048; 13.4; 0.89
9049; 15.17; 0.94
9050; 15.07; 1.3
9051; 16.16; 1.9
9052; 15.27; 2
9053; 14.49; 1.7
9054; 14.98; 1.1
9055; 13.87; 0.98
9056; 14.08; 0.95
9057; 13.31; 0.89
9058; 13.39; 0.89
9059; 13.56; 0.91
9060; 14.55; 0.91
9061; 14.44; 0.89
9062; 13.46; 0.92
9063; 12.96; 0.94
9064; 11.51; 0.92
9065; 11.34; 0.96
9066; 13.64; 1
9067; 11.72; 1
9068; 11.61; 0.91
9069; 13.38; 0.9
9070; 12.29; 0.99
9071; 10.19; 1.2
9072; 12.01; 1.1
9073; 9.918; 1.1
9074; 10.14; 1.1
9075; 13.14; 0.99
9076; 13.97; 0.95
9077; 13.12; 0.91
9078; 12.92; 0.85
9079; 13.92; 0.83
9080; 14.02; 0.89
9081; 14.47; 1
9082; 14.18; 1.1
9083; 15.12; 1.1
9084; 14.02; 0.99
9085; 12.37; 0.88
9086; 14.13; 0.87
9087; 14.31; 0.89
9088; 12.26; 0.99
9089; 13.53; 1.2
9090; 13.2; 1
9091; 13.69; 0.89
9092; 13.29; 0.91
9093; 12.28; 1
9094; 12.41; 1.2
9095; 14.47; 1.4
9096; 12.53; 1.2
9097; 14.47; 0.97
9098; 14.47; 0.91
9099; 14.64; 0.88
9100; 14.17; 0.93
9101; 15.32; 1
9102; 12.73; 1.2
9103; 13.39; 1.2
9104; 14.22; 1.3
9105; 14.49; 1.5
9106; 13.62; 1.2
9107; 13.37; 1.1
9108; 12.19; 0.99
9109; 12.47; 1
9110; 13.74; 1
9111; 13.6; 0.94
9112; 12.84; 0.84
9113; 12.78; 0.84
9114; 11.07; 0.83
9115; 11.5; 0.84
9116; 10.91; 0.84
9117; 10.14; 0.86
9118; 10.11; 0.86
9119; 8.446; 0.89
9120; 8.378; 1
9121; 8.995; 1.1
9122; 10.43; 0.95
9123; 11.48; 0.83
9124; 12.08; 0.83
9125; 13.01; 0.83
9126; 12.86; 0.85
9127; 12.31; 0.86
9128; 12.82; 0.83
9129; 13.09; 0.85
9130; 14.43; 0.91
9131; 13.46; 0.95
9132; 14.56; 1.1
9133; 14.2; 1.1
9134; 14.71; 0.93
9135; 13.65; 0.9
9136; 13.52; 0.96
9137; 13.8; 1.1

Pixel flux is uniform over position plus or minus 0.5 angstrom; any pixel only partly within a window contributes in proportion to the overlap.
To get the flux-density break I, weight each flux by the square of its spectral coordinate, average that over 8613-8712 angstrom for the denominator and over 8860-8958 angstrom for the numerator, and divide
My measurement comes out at 1.0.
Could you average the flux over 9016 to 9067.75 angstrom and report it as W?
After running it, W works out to 13.6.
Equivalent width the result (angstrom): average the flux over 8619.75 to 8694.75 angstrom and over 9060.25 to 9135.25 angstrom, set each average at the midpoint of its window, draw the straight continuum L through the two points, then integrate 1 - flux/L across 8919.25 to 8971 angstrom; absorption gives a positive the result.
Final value -2.06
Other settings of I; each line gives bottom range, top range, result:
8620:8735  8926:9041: 1.02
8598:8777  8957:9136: 1.02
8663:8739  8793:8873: 1.01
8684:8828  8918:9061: 1.02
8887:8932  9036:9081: 1.01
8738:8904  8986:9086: 1.01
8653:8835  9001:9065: 1.03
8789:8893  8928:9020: 1.00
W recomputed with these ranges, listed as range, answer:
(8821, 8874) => 13.8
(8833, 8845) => 13.4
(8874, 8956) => 13.6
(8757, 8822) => 13.8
